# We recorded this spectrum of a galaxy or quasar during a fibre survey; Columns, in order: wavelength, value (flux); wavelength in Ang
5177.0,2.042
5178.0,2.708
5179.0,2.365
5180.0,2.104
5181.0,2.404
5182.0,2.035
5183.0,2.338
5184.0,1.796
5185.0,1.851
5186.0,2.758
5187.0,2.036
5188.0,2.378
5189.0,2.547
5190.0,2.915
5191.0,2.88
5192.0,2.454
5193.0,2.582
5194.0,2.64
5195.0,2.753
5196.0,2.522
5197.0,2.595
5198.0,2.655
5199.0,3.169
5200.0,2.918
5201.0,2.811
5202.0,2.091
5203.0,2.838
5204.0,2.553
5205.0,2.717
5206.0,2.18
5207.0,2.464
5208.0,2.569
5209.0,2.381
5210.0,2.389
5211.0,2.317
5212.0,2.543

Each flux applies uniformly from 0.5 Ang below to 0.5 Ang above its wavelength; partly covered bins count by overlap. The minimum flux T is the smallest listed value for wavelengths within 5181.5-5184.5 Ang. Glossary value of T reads 1.796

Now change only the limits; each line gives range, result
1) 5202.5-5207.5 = 2.18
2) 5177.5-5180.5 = 2.104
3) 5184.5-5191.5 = 1.851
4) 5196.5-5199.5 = 2.595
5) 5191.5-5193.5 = 2.454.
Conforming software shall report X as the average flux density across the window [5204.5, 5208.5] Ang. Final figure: 2.48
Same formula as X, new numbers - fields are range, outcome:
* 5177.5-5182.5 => 2.32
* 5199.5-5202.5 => 2.61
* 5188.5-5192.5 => 2.7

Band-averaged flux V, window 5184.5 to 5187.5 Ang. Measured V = 2.21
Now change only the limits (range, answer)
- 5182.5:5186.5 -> 2.19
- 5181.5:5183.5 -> 2.19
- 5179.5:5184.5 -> 2.14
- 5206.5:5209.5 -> 2.47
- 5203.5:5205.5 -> 2.63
